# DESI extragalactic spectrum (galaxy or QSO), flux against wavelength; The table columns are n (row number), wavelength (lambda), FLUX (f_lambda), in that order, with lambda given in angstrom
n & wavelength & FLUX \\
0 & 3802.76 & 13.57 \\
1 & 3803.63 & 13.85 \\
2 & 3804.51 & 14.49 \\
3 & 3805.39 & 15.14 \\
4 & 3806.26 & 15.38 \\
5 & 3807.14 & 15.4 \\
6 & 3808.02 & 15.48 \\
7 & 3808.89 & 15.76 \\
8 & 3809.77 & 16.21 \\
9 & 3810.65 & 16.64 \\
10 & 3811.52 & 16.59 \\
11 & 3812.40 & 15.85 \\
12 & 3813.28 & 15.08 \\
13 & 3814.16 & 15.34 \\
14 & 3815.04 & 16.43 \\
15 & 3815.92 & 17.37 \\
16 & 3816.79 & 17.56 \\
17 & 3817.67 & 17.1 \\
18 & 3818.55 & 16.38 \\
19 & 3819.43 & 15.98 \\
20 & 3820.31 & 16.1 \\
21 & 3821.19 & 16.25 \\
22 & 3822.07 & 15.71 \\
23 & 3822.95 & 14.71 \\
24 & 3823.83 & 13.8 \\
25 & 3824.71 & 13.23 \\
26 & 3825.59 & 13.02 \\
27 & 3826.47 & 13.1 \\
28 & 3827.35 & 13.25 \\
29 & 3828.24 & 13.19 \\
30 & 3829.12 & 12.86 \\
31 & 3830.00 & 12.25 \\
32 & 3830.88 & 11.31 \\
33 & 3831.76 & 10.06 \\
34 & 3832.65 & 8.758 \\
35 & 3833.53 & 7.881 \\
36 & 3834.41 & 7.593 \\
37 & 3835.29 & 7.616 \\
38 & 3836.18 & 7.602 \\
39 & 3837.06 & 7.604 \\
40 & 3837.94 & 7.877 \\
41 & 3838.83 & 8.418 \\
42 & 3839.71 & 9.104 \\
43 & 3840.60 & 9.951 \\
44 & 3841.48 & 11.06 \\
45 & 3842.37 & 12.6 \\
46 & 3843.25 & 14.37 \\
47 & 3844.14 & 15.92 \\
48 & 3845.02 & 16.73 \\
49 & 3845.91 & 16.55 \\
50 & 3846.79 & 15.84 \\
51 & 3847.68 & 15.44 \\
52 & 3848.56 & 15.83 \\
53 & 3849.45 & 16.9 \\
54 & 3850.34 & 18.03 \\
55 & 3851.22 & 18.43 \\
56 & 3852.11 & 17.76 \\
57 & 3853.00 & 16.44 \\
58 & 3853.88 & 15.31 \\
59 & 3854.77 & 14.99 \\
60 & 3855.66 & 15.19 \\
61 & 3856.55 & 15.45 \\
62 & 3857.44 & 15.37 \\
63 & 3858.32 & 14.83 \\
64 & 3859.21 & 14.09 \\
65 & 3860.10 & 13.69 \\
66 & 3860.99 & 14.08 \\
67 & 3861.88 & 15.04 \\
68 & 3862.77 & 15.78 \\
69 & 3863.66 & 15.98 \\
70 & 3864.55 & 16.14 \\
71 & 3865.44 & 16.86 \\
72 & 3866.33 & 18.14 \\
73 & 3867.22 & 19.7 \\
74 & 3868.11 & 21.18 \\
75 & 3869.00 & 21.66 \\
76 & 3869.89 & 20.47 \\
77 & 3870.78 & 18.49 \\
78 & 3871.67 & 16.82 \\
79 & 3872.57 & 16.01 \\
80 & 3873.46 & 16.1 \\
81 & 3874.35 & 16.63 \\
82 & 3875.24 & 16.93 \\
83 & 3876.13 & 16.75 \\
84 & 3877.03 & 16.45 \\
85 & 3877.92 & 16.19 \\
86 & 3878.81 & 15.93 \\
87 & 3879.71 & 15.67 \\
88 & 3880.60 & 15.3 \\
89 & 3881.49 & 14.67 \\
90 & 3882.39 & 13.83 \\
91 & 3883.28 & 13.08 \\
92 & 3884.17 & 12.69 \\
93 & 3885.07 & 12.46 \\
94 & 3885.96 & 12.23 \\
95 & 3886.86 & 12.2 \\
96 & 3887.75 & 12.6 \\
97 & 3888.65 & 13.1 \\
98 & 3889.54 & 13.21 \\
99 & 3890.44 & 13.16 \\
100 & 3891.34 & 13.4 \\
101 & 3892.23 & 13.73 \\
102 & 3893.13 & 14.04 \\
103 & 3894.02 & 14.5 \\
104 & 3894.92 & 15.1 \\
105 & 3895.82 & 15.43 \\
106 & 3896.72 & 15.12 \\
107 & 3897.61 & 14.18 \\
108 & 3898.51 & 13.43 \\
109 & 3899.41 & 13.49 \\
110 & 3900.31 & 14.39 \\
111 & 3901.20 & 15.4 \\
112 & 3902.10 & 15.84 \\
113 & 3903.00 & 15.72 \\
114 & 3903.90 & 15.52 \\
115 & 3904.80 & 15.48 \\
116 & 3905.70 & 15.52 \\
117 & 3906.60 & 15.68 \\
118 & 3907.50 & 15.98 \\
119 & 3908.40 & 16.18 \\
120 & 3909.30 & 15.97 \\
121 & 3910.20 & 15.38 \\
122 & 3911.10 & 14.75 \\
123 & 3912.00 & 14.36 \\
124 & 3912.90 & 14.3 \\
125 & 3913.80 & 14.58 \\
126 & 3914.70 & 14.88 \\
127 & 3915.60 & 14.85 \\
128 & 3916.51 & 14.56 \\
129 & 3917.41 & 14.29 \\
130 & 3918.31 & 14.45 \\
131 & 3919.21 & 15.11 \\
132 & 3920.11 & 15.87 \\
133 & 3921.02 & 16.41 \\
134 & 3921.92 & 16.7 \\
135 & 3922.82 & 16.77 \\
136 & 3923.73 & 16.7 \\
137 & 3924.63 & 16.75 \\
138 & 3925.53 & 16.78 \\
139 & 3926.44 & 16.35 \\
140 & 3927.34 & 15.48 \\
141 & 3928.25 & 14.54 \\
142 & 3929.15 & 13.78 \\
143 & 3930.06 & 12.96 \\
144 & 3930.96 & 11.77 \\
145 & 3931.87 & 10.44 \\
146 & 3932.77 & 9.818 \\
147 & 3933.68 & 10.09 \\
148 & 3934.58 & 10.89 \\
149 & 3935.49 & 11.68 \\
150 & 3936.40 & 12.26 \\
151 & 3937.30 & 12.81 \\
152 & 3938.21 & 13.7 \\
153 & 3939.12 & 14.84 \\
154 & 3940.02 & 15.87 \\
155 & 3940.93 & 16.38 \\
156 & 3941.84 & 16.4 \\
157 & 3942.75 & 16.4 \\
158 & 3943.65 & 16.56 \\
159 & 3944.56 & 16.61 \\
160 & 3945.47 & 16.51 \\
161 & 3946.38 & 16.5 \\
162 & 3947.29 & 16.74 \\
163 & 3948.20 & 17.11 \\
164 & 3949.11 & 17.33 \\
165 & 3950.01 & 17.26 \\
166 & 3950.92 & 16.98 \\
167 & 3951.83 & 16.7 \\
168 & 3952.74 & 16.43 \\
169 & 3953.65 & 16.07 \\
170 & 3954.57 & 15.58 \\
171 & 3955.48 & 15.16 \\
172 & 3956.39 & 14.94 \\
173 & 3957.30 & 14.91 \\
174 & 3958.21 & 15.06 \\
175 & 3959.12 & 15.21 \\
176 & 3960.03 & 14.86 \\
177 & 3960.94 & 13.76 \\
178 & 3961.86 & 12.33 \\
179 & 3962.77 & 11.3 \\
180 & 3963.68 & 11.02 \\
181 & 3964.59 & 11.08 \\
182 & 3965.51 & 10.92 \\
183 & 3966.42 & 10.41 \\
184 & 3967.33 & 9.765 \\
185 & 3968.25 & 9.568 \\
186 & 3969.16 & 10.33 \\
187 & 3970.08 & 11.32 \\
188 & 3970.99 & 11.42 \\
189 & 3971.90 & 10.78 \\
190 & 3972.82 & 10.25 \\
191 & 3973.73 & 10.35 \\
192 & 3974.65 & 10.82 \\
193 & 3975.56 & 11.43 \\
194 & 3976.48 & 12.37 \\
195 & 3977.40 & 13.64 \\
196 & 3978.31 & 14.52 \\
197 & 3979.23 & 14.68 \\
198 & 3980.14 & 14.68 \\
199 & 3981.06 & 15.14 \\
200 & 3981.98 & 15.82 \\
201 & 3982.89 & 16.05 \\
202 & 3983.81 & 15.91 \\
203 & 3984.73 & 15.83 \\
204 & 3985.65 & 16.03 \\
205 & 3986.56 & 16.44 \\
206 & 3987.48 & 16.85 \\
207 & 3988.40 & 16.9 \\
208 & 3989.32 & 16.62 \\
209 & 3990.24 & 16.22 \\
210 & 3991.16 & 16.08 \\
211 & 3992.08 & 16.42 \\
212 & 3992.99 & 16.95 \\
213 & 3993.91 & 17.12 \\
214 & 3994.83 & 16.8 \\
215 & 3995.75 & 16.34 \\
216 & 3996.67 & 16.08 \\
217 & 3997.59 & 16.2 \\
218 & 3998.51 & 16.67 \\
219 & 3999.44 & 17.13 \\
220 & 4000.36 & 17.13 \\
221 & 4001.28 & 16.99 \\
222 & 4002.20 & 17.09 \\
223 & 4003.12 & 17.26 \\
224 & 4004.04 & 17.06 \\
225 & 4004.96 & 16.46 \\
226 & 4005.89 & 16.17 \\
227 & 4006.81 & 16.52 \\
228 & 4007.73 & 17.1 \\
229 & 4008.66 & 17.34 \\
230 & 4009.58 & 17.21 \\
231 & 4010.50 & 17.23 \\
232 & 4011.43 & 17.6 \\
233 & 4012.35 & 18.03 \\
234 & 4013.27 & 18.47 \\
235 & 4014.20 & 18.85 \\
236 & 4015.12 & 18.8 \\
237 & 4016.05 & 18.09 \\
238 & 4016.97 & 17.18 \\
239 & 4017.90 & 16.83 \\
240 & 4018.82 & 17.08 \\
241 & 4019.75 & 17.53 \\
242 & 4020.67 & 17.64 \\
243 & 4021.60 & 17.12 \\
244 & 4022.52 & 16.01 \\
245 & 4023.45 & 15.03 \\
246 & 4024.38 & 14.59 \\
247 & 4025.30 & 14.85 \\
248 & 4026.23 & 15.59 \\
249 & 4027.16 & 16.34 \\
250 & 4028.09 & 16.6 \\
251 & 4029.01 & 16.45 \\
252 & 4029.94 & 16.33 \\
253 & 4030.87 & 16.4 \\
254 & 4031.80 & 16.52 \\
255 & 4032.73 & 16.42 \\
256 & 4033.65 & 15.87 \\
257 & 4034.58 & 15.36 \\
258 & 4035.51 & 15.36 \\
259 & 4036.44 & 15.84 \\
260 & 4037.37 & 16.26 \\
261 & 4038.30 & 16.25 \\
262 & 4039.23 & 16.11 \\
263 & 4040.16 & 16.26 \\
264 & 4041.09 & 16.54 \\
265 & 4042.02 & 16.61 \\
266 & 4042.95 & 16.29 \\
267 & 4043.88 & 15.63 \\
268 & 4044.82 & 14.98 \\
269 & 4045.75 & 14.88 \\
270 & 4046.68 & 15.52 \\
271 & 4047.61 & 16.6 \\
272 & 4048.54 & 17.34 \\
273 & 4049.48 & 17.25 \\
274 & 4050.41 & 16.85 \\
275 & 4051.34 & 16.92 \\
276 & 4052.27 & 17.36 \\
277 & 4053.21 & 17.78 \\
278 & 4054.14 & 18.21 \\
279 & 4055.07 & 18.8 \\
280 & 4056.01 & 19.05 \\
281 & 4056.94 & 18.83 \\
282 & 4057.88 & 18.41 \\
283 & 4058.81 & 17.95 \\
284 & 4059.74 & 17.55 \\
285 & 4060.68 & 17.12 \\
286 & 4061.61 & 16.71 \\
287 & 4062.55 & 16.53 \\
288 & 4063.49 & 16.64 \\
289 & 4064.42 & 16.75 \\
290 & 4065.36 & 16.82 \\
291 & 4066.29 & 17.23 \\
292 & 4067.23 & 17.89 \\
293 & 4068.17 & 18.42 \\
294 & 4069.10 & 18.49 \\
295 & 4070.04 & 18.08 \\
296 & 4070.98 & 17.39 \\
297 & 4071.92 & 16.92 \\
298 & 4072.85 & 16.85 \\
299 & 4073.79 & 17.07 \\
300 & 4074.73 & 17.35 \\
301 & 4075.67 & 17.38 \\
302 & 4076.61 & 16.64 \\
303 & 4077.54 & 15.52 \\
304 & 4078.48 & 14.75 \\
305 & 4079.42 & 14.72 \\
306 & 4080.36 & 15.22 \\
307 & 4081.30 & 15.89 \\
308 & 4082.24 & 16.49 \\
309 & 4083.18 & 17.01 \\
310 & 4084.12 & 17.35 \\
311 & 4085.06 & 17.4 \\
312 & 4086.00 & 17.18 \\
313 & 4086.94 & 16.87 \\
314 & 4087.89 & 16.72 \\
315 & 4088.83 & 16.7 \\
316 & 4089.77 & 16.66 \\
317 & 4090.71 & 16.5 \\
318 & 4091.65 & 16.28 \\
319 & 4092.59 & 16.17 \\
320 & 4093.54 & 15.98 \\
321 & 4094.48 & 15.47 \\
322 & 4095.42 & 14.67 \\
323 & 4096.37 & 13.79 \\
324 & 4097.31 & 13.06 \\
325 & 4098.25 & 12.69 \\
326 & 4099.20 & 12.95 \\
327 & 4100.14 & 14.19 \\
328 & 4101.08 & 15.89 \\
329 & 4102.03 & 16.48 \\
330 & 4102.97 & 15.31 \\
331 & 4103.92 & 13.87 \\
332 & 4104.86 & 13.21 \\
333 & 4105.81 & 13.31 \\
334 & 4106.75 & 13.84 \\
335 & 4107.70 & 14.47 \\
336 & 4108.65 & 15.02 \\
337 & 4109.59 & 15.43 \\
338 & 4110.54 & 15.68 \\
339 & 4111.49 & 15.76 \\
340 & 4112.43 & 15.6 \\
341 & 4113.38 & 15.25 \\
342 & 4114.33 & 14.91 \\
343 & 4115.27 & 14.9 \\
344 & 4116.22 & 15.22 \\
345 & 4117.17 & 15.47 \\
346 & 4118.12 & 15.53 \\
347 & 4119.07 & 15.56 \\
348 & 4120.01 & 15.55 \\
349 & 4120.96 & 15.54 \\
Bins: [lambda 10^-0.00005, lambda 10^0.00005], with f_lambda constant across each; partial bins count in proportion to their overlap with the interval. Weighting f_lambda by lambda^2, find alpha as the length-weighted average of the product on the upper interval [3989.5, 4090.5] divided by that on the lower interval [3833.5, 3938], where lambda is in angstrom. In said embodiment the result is 1.2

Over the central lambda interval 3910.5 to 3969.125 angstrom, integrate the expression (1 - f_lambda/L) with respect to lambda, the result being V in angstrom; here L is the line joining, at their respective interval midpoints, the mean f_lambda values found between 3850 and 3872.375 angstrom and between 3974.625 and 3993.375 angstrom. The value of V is 5.2 angstrom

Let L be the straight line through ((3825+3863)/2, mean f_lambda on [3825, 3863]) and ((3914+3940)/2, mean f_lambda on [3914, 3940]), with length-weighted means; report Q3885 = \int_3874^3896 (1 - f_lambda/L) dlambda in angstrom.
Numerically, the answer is -1.1 angstrom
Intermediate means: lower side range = 13.2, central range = 14.3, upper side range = 14.2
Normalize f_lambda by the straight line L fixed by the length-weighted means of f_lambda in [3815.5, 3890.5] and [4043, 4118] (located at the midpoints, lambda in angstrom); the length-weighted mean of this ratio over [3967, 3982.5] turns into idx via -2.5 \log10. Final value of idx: 0.253 mag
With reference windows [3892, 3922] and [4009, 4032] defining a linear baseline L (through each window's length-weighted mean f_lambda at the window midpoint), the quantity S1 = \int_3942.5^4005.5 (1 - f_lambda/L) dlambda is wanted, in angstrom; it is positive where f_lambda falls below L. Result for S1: 4.99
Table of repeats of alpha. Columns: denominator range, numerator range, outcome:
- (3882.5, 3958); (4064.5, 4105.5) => 1.18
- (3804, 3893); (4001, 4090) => 1.27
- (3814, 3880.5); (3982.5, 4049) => 1.22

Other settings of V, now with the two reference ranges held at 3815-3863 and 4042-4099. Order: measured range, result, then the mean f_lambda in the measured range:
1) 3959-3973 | 3.54 angstrom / 11.5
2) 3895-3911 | -0.72 angstrom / 15.2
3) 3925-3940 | 1.81 angstrom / 13.1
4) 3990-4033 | -2.47 angstrom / 16.8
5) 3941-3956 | -1.39 angstrom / 16.5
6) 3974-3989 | 0.73 angstrom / 14.8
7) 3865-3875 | -2.98 angstrom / 18.3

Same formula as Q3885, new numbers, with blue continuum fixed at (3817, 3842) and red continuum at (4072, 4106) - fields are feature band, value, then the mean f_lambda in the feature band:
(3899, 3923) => -3.99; 15.3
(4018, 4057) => -4.04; 16.5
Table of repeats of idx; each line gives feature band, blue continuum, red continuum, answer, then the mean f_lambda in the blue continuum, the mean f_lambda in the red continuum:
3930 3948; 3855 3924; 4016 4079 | 0.13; 15.3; 16.8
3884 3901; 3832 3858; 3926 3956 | 0.02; 13.1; 14.8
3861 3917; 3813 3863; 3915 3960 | -0.07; 13.8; 15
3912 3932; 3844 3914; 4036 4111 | 0.05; 15.5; 16.3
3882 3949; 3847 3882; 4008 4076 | 0.14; 16.5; 16.9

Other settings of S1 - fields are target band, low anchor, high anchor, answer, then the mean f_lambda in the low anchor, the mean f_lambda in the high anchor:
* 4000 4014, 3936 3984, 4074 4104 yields -2.4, 14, 15.8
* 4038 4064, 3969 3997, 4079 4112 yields -3.3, 14.6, 15.4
